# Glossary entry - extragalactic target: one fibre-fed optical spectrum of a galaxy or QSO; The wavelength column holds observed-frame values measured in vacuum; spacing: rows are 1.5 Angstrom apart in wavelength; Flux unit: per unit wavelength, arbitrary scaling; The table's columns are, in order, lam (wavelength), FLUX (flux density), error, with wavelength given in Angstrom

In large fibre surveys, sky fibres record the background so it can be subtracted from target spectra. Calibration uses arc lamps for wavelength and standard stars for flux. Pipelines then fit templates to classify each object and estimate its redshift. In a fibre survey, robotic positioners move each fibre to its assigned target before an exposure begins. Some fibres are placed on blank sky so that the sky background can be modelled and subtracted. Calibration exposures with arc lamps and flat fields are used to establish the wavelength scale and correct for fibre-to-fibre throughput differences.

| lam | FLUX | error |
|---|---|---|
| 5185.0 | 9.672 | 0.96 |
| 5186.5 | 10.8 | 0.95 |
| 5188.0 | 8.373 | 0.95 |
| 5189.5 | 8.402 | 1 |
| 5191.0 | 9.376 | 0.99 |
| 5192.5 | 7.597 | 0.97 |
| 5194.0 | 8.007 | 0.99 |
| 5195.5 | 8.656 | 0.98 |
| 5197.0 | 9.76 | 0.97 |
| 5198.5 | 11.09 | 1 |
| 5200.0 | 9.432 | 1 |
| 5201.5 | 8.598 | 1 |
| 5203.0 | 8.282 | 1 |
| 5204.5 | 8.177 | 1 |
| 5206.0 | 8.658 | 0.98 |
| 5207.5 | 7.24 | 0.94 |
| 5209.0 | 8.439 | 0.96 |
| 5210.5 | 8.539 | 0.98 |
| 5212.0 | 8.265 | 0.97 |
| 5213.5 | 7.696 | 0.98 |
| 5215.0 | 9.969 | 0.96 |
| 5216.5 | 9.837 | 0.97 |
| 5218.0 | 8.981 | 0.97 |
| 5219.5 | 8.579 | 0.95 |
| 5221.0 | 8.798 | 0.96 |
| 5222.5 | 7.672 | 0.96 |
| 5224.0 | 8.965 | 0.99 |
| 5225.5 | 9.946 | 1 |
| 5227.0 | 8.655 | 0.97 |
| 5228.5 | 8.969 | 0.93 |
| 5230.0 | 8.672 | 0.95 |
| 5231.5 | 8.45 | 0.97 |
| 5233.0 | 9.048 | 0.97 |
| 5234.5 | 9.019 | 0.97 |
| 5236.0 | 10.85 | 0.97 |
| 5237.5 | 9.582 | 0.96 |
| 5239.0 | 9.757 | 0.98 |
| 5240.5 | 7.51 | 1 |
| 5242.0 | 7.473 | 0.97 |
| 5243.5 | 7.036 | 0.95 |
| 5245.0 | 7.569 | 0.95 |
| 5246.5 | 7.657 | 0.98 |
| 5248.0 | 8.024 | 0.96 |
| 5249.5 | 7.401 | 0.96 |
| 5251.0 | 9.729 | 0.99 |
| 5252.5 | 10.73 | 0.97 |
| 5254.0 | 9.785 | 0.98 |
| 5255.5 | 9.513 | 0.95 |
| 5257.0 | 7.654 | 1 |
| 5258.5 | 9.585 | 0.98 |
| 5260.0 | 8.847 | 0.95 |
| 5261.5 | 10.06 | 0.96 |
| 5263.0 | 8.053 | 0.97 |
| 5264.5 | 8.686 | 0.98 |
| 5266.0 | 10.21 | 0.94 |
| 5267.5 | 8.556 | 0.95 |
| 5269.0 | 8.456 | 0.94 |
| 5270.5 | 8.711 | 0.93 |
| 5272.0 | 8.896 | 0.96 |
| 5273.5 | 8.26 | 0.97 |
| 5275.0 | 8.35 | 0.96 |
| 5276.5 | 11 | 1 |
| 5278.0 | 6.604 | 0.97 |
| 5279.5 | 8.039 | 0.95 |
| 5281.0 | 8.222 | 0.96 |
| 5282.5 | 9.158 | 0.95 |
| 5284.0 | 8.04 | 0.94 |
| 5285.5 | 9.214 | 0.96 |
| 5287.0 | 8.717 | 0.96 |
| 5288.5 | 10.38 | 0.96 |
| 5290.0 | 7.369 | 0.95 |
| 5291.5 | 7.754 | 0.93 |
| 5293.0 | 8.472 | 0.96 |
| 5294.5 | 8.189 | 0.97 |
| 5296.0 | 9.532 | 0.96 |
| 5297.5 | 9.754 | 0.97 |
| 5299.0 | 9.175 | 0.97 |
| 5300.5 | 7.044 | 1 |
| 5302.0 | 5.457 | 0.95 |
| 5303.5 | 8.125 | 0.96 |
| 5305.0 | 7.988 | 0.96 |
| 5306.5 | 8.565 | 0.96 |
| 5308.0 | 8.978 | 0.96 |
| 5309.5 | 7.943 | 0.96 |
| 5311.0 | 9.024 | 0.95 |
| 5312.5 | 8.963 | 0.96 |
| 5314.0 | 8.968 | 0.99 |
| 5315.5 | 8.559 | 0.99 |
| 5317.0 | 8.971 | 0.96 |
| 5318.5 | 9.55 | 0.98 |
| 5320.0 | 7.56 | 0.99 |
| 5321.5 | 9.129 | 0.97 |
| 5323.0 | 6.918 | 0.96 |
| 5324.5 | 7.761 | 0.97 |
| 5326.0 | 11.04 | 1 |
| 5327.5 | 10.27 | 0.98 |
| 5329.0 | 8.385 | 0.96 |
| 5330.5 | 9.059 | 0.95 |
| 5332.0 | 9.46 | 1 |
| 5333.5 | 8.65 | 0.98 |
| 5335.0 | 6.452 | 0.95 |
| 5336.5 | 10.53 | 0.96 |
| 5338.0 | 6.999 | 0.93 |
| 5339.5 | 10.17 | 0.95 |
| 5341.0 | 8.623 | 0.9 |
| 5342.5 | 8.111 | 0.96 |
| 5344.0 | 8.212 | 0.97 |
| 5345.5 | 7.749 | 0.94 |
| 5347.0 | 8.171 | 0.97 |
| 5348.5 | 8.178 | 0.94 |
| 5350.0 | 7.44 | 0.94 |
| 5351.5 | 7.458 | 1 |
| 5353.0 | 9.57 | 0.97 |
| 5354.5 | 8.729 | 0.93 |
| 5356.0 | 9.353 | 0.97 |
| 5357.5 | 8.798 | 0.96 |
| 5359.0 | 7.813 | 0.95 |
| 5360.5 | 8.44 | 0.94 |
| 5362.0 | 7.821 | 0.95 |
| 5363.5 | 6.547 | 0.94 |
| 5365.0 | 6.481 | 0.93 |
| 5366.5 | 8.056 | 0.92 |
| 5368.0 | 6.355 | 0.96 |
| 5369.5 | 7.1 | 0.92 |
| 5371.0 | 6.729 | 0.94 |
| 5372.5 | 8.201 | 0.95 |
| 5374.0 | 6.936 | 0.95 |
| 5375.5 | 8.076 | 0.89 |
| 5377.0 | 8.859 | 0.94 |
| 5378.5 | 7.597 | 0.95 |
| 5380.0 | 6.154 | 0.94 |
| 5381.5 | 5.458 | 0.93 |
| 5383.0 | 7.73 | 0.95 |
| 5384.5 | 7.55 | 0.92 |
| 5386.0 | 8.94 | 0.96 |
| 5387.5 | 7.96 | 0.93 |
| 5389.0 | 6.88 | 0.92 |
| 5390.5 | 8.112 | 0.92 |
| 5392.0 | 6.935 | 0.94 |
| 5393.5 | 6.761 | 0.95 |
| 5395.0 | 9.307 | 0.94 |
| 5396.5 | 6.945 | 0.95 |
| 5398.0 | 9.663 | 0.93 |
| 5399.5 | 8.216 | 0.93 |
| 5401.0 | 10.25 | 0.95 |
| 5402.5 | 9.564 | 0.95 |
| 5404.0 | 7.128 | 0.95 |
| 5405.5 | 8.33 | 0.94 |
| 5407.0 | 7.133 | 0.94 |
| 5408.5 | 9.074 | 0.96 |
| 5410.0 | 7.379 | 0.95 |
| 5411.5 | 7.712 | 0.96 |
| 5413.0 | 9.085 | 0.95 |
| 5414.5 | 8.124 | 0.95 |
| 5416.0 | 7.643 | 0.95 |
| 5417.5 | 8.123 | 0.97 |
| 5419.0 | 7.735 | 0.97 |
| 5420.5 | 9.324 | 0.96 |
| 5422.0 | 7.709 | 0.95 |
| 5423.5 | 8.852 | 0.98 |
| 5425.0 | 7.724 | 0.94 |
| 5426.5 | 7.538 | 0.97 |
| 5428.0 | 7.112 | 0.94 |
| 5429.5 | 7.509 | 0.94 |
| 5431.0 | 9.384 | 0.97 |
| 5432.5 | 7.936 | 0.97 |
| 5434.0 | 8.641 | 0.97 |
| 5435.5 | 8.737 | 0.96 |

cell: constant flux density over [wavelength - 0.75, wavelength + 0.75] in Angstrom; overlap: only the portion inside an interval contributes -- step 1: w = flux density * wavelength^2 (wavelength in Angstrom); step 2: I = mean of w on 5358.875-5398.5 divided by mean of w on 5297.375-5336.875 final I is 0.90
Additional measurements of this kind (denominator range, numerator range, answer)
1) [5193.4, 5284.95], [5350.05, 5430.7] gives 0.95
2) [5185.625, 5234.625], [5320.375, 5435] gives 0.98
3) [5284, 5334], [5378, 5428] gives 0.95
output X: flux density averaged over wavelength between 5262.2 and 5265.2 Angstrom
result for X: 8.39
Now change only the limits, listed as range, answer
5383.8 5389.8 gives 7.84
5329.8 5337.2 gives 8.82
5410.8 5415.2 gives 8.32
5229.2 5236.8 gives 9.21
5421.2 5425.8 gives 8.1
